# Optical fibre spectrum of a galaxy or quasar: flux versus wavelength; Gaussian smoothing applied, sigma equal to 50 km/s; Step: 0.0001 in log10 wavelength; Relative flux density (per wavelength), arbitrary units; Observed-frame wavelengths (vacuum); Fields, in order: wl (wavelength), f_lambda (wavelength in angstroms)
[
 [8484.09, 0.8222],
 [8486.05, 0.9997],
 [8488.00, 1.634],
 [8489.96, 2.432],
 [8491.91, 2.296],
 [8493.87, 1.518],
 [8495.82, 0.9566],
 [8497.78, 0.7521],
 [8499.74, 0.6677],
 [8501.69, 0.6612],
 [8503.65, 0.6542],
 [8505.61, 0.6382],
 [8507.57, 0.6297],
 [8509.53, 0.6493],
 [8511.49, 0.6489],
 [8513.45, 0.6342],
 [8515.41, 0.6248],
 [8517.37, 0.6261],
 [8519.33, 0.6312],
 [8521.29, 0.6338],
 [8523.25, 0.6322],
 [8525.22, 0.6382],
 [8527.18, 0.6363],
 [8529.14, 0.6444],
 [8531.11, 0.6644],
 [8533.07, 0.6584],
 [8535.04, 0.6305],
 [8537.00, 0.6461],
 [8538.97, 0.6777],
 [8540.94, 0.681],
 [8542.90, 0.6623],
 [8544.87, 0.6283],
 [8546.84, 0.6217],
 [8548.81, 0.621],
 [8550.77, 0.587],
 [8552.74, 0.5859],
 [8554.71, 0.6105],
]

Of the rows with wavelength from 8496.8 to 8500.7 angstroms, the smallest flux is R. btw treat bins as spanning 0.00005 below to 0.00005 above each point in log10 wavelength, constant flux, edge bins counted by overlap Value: 0.6677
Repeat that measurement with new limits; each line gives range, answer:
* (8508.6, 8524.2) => 0.6248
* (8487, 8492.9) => 1.634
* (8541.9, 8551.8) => 0.587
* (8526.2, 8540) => 0.6305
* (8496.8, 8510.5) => 0.6297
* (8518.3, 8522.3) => 0.6312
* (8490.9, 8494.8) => 1.518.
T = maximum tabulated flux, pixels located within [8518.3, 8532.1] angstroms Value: 0.6644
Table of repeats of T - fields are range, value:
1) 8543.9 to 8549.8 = 0.6283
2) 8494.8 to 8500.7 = 0.9566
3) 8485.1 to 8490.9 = 2.432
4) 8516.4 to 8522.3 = 0.6338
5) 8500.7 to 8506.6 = 0.6612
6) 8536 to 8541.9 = 0.681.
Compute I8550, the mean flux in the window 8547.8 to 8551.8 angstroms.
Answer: 0.605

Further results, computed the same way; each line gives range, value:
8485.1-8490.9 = 1.69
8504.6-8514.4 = 0.64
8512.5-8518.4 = 0.629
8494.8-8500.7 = 0.798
